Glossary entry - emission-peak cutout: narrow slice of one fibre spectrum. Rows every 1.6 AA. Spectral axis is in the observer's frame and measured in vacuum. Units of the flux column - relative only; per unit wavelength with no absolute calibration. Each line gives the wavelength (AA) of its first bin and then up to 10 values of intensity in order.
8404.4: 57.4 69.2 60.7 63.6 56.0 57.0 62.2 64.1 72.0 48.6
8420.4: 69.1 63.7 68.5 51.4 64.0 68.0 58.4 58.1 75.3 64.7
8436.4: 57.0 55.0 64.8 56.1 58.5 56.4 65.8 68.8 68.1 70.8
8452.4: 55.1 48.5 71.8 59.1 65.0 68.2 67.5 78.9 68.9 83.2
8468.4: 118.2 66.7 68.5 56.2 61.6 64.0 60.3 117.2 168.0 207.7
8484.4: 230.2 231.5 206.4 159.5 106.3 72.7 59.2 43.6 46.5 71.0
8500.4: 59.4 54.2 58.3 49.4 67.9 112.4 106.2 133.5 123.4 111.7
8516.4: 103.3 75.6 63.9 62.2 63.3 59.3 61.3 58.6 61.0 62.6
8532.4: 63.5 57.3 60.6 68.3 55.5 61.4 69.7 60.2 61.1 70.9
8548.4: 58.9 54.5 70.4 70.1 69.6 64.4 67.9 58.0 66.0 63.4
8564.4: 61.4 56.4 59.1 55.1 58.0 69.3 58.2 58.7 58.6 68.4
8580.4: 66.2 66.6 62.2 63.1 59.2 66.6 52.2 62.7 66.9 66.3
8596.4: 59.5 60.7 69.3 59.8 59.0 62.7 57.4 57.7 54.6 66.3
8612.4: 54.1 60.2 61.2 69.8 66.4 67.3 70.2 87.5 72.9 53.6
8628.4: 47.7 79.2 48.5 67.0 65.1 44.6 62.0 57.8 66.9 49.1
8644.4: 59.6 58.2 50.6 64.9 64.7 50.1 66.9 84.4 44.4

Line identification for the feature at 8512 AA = [N II]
